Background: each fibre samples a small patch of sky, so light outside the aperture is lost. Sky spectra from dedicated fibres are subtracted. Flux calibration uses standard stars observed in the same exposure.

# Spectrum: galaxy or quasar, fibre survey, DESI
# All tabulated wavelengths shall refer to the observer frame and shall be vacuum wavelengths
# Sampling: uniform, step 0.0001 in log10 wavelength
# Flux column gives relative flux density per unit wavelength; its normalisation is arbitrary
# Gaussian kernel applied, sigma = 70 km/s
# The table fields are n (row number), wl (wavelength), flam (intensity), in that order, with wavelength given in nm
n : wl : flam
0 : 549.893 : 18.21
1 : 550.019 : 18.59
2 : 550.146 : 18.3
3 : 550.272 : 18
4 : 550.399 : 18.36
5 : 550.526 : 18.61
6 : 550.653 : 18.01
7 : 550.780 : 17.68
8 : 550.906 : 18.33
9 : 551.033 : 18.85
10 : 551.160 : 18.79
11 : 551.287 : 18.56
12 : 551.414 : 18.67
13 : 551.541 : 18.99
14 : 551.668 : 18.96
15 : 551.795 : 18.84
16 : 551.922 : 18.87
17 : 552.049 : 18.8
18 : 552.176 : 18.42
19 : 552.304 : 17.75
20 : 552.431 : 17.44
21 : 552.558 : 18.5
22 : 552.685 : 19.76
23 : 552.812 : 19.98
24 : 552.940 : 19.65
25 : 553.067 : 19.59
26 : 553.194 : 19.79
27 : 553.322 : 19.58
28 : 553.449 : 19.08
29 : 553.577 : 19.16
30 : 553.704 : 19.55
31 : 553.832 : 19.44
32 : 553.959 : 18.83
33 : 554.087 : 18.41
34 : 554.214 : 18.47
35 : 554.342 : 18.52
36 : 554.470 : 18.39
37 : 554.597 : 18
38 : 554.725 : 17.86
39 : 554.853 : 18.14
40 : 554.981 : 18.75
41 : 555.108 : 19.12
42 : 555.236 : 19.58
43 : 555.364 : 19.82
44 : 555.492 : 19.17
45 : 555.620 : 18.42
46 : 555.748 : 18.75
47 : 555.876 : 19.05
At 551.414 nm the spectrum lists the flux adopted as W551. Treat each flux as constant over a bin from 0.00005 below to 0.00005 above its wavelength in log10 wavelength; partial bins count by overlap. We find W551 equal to 18.67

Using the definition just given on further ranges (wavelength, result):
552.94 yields 19.65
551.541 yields 18.99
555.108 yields 19.12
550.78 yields 17.68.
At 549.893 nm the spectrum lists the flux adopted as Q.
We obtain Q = 18.21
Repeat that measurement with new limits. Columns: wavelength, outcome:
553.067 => 19.59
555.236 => 19.58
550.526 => 18.61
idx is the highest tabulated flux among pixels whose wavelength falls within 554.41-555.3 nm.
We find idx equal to 19.58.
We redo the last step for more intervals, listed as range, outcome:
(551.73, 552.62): 18.87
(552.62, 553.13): 19.98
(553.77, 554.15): 19.44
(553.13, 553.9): 19.79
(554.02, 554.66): 18.52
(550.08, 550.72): 18.61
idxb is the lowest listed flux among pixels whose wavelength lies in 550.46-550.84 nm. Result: 17.68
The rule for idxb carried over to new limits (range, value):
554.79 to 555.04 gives 18.14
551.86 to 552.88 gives 17.44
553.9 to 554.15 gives 18.41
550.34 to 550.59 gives 18.36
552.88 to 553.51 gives 19.08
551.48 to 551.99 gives 18.84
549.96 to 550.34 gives 18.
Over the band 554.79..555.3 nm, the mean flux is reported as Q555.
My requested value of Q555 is 18.9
